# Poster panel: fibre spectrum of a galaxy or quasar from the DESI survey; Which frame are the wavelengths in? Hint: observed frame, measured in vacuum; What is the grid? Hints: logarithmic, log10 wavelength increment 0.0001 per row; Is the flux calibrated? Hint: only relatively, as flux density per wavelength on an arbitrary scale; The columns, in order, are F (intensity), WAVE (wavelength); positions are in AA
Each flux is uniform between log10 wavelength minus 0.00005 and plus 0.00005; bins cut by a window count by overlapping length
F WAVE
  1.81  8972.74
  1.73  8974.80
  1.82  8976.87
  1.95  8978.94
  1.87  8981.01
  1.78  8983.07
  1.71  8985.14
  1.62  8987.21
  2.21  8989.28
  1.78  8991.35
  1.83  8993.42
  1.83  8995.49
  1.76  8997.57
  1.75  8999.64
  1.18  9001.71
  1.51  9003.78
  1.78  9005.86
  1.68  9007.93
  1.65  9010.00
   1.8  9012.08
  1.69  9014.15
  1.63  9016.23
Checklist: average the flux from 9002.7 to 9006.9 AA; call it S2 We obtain 1.64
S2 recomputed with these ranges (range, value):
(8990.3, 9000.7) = 1.79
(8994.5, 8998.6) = 1.79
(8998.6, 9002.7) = 1.47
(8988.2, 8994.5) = 1.94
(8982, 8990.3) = 1.83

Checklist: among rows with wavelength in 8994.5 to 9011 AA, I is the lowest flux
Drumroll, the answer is 1.18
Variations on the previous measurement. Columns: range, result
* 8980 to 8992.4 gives 1.62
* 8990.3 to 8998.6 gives 1.76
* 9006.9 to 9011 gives 1.65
